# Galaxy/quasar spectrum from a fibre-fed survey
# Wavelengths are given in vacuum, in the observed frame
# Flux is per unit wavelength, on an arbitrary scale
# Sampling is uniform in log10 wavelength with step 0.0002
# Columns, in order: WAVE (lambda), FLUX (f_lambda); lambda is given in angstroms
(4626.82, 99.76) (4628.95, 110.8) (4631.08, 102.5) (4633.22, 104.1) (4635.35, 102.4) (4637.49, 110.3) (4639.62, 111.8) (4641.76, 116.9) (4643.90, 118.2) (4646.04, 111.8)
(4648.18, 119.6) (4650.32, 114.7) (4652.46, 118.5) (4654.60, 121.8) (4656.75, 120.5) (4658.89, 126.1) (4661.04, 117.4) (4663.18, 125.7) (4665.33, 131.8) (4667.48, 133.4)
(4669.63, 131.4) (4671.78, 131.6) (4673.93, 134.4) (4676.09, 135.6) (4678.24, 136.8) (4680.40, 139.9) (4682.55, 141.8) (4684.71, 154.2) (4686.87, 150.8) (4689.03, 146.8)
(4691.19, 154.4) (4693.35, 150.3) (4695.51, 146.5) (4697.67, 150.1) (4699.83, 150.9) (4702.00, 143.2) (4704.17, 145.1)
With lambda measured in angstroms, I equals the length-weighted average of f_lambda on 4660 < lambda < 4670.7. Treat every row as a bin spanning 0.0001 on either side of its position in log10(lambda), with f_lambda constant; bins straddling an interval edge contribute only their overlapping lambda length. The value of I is 128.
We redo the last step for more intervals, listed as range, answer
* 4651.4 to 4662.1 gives 121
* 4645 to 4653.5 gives 116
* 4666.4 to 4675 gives 133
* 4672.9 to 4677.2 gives 135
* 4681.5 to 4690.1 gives 148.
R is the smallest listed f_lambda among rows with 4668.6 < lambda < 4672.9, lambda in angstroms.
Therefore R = 131.4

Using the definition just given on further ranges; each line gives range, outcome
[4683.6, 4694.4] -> 146.8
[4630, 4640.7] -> 102.4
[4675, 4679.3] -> 135.6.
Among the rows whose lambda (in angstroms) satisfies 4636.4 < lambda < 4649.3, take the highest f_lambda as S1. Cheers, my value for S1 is 119.6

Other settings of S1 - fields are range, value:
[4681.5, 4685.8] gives 154.2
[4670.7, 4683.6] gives 141.8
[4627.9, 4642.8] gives 116.9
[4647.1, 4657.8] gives 121.8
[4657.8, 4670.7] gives 133.4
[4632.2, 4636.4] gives 104.1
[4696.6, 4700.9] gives 150.9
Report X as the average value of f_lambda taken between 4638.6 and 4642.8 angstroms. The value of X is 114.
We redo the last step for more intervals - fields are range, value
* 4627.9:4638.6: 106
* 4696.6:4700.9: 151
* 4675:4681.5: 137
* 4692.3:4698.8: 149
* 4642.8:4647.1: 115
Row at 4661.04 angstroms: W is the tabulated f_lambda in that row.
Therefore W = 117.4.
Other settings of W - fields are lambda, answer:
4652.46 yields 118.5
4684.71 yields 154.2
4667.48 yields 133.4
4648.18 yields 119.6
